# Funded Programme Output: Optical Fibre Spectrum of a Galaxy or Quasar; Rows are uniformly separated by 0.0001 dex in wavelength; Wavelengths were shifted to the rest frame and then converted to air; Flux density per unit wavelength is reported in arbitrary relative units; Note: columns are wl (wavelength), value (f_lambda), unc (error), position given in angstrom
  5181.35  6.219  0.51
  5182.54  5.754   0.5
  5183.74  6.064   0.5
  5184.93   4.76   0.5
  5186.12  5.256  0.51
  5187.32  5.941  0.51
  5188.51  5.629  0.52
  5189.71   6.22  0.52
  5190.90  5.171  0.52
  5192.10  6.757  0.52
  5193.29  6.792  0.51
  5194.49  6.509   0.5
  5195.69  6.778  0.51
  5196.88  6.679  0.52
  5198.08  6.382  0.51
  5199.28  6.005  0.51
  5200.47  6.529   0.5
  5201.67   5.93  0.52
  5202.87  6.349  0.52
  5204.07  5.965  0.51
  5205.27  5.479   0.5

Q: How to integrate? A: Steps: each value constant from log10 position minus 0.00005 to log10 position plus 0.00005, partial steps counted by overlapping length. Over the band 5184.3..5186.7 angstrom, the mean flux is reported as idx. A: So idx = 5.04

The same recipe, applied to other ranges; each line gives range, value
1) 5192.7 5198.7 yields 6.62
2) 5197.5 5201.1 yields 6.31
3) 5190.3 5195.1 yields 6.31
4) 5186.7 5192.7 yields 5.94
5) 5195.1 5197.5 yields 6.73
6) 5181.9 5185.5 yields 5.54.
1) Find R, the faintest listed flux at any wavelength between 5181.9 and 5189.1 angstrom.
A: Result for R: 4.76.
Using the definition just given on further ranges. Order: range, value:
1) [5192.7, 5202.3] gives 5.93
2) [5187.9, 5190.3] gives 5.629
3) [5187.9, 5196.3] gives 5.171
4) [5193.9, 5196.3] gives 6.509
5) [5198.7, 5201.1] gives 6.005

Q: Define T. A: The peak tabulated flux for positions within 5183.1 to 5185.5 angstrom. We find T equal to 6.064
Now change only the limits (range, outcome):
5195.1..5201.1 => 6.778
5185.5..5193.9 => 6.792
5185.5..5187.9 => 5.941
